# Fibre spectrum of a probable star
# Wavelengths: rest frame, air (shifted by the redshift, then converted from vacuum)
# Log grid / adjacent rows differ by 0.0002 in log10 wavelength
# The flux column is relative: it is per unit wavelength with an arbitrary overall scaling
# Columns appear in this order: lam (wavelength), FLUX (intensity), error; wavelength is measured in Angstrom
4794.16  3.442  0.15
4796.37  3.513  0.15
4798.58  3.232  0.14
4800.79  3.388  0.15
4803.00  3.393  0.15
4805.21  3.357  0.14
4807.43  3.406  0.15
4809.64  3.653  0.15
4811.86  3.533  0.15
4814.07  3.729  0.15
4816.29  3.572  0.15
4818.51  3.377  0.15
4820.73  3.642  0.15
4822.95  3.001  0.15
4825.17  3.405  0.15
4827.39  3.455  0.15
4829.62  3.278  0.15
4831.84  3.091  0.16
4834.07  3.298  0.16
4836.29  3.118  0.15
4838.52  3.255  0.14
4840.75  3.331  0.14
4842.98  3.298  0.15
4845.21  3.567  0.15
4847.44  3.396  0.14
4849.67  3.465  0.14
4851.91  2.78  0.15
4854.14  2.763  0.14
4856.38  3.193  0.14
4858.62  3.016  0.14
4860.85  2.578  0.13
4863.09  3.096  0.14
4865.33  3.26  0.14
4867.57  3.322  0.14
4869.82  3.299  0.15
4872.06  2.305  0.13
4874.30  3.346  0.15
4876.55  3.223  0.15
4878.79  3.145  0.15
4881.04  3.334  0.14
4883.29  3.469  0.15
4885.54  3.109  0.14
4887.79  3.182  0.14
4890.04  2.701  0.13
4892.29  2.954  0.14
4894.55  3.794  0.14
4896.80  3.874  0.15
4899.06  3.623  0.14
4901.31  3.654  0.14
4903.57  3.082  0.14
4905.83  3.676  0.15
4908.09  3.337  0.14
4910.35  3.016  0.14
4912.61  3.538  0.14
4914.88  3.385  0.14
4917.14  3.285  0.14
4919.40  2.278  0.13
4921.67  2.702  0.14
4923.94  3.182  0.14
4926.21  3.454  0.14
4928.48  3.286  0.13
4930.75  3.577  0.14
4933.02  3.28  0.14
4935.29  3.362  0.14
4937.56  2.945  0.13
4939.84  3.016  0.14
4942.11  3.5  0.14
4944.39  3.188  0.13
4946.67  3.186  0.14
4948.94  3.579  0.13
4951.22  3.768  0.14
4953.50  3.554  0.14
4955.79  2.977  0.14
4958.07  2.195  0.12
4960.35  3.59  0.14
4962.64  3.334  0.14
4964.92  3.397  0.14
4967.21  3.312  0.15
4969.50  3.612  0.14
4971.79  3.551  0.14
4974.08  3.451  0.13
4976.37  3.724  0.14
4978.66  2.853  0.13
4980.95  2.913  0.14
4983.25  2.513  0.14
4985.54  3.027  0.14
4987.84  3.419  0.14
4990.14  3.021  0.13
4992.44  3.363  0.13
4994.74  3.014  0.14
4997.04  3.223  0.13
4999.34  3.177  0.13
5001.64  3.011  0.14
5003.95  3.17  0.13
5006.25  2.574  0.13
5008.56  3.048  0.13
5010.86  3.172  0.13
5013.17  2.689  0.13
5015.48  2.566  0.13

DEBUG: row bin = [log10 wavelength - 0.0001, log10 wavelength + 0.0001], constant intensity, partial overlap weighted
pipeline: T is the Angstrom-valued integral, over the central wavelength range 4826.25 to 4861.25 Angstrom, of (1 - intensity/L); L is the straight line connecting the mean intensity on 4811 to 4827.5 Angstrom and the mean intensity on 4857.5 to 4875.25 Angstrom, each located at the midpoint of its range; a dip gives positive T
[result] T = 0.5 Angstrom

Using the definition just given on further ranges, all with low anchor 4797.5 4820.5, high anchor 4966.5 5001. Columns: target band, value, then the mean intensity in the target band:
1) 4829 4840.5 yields 0.7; 3.22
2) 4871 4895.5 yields 1.6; 3.14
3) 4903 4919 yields 0.1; 3.29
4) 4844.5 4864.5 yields 1.9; 3.09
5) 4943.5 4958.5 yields 0.0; 3.25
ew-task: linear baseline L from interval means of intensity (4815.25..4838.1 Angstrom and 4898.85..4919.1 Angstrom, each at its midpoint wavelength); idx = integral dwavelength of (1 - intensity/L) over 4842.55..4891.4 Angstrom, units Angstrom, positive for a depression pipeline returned 3.0 Angstrom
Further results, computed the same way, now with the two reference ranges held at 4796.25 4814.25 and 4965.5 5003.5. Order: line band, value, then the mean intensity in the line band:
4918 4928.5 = 1.1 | 2.95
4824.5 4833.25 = 0.3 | 3.3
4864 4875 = 0.9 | 3.1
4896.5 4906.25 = -0.7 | 3.55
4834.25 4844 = 0.4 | 3.26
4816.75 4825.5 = 0.2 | 3.37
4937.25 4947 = 0.2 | 3.18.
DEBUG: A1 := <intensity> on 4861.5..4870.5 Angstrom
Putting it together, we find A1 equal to 3.2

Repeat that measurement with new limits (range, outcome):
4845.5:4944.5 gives 3.21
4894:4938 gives 3.32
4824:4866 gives 3.19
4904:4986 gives 3.24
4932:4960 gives 3.22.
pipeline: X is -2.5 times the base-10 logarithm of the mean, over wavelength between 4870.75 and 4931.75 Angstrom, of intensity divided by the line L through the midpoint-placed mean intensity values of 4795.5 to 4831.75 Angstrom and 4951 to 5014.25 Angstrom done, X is 0.01 mag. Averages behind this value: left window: 3.42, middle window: 3.24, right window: 3.16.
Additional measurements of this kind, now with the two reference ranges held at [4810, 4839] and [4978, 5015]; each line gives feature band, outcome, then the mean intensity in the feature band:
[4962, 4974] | -0.13 mag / 3.45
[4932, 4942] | -0.02 mag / 3.19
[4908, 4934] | -0.01 mag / 3.19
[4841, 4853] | 0.01 mag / 3.3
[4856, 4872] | 0.08 mag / 3.05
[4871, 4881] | 0.08 mag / 3.05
